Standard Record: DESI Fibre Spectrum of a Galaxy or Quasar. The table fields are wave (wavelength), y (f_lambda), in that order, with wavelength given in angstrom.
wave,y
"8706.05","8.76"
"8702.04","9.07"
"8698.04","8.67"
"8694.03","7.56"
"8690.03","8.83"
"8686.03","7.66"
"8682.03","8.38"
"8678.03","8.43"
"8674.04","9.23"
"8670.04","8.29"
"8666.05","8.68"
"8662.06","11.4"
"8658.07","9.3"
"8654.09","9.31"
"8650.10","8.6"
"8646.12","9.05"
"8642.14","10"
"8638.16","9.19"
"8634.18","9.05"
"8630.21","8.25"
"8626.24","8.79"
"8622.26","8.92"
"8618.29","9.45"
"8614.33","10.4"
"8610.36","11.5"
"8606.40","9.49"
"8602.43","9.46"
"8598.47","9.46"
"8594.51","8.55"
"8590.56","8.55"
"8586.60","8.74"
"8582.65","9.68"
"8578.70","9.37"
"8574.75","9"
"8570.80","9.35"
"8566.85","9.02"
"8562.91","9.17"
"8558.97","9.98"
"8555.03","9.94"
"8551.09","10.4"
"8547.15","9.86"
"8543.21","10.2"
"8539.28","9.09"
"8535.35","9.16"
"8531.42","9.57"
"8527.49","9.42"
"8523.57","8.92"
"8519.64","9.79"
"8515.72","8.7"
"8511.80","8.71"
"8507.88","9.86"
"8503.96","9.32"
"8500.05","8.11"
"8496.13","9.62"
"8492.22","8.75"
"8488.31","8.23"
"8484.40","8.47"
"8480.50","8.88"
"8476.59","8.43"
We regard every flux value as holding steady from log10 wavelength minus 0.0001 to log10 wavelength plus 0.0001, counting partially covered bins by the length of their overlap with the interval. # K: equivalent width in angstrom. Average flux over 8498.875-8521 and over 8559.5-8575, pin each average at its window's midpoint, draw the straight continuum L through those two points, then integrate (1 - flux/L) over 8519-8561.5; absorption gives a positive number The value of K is -2.3 angstrom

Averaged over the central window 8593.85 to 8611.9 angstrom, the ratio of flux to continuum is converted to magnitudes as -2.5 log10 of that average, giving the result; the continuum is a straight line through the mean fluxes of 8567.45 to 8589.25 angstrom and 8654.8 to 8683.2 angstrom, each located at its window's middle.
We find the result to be -0.06 mag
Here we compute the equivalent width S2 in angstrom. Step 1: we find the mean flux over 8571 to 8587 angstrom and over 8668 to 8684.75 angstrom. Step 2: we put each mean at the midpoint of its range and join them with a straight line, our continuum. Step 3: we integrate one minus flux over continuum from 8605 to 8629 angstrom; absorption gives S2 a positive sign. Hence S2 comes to -2.0 angstrom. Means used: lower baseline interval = 9.26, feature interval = 9.72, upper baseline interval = 8.54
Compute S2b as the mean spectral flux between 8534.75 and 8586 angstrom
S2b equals 9.54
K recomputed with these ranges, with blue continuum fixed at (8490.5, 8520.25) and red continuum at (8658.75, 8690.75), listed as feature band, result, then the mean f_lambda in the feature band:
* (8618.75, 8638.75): 0.2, 8.86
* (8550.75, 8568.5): -1.2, 9.65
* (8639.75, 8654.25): -0.5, 9.23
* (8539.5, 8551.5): -1.2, 9.96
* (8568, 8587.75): -0.5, 9.24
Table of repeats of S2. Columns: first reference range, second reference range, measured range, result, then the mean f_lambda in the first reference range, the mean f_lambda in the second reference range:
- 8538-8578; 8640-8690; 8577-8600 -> 0.9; 9.6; 9.02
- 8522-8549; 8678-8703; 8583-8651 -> -3.1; 9.47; 8.34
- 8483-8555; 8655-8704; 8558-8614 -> -2.1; 9.26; 8.8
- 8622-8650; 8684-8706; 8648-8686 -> -1.3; 9.01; 8.39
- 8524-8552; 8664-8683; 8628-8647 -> -0.5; 9.6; 8.62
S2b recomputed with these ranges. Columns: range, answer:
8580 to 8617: 9.53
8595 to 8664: 9.48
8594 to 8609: 9.4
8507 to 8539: 9.24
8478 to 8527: 8.96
